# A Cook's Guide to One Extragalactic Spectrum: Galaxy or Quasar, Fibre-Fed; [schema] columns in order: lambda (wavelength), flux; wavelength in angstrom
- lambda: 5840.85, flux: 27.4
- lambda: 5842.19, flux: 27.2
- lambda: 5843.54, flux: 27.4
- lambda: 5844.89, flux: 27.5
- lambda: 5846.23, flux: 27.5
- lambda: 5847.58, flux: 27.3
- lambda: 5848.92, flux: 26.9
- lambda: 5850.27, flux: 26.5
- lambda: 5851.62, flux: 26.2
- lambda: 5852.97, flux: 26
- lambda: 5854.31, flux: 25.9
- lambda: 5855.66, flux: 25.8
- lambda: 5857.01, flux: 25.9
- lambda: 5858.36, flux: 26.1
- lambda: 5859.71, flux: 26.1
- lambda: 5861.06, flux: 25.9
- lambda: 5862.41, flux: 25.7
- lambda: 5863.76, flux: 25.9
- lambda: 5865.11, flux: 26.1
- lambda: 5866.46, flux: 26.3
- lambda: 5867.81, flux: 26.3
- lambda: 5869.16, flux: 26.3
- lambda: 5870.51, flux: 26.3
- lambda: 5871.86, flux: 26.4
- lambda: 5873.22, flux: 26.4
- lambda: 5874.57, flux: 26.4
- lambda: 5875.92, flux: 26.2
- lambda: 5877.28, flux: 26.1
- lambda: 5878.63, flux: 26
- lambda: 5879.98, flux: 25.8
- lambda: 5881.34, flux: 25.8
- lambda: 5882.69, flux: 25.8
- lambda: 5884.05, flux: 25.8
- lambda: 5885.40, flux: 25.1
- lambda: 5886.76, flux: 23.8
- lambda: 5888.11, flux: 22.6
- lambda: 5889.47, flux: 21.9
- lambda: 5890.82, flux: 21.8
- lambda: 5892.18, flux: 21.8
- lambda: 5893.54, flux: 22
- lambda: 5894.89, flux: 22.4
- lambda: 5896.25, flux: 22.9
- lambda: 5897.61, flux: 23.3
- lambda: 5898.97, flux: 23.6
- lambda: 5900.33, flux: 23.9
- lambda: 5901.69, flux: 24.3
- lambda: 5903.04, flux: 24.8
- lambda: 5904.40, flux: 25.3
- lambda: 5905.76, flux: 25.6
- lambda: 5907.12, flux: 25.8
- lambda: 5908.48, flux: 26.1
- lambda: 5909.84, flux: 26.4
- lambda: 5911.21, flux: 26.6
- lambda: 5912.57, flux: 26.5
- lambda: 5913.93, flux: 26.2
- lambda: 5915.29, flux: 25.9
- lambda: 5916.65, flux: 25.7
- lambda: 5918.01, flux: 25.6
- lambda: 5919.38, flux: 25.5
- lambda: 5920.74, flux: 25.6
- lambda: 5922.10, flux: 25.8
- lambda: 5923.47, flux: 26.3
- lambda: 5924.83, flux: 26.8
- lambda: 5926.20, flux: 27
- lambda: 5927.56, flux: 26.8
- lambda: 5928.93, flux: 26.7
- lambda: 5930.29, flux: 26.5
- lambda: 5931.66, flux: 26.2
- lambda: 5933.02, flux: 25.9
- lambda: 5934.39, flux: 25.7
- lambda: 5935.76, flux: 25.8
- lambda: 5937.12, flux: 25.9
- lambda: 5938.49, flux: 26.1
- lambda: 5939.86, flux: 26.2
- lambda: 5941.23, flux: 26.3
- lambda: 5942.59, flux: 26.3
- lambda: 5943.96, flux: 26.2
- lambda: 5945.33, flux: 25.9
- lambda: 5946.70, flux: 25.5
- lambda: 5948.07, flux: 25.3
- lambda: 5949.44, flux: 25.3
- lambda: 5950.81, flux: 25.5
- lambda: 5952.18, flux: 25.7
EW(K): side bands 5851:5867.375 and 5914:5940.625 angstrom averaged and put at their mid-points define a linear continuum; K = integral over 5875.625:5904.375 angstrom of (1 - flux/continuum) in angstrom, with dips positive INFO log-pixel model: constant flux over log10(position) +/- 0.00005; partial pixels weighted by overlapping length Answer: 2.2 angstrom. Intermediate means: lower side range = 26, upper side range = 26.1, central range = 24.1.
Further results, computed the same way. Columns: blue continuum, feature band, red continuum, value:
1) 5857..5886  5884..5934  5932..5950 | 1.9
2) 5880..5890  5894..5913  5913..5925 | 0.4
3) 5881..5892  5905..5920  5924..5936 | -0.3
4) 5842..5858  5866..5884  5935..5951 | 0.2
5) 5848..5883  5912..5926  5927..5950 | 0.0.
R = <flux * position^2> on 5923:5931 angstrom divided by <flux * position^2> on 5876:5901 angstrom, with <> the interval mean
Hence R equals 1.13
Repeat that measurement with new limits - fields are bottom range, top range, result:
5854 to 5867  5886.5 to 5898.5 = 0.88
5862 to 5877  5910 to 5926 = 1.01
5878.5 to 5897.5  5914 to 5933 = 1.12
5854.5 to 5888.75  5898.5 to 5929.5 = 1.01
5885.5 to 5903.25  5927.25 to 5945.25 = 1.15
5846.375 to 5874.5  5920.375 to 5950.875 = 1.02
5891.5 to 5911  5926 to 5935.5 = 1.10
